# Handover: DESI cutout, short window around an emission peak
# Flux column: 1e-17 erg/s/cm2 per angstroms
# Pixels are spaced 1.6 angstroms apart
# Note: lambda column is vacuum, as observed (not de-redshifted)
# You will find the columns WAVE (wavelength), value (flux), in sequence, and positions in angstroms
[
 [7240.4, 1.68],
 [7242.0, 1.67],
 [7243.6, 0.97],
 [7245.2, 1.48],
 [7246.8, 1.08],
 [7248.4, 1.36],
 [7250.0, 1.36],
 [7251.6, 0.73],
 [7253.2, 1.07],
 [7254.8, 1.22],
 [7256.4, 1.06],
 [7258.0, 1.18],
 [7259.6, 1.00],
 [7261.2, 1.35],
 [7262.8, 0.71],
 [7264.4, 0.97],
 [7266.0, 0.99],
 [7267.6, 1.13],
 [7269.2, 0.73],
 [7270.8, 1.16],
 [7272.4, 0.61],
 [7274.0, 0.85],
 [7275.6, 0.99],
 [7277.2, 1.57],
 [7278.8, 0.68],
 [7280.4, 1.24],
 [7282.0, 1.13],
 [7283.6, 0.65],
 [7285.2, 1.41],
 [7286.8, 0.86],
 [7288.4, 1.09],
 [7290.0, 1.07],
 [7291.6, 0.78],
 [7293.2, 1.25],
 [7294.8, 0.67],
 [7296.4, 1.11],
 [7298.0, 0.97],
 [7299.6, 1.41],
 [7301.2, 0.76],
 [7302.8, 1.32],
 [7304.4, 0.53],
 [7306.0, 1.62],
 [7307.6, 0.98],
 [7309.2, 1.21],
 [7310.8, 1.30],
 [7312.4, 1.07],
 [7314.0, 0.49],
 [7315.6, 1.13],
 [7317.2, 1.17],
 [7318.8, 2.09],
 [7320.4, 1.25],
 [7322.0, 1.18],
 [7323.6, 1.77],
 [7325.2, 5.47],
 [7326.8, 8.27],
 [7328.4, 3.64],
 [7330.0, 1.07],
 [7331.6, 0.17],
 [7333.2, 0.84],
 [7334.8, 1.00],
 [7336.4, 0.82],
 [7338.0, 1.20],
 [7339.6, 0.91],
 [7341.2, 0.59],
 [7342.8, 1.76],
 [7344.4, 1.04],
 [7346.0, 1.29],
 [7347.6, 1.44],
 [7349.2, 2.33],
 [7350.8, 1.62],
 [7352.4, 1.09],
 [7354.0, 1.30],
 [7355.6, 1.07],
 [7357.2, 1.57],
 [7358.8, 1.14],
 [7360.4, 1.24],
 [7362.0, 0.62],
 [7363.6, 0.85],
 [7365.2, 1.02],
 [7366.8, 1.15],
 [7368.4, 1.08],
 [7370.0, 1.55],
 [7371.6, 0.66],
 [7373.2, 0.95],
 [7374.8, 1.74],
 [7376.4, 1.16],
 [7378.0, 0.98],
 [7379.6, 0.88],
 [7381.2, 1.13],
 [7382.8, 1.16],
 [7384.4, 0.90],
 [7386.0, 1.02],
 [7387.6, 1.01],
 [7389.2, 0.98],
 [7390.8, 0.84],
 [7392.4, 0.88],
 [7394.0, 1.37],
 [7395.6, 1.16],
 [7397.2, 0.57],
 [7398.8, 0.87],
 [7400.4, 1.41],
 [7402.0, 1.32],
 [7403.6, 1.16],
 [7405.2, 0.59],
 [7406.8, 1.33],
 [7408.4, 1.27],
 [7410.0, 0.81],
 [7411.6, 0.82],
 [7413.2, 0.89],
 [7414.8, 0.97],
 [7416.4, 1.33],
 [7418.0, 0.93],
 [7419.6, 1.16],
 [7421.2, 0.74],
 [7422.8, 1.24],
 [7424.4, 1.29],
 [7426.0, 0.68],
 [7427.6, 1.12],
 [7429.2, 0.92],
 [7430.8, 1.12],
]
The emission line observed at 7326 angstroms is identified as Halpha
